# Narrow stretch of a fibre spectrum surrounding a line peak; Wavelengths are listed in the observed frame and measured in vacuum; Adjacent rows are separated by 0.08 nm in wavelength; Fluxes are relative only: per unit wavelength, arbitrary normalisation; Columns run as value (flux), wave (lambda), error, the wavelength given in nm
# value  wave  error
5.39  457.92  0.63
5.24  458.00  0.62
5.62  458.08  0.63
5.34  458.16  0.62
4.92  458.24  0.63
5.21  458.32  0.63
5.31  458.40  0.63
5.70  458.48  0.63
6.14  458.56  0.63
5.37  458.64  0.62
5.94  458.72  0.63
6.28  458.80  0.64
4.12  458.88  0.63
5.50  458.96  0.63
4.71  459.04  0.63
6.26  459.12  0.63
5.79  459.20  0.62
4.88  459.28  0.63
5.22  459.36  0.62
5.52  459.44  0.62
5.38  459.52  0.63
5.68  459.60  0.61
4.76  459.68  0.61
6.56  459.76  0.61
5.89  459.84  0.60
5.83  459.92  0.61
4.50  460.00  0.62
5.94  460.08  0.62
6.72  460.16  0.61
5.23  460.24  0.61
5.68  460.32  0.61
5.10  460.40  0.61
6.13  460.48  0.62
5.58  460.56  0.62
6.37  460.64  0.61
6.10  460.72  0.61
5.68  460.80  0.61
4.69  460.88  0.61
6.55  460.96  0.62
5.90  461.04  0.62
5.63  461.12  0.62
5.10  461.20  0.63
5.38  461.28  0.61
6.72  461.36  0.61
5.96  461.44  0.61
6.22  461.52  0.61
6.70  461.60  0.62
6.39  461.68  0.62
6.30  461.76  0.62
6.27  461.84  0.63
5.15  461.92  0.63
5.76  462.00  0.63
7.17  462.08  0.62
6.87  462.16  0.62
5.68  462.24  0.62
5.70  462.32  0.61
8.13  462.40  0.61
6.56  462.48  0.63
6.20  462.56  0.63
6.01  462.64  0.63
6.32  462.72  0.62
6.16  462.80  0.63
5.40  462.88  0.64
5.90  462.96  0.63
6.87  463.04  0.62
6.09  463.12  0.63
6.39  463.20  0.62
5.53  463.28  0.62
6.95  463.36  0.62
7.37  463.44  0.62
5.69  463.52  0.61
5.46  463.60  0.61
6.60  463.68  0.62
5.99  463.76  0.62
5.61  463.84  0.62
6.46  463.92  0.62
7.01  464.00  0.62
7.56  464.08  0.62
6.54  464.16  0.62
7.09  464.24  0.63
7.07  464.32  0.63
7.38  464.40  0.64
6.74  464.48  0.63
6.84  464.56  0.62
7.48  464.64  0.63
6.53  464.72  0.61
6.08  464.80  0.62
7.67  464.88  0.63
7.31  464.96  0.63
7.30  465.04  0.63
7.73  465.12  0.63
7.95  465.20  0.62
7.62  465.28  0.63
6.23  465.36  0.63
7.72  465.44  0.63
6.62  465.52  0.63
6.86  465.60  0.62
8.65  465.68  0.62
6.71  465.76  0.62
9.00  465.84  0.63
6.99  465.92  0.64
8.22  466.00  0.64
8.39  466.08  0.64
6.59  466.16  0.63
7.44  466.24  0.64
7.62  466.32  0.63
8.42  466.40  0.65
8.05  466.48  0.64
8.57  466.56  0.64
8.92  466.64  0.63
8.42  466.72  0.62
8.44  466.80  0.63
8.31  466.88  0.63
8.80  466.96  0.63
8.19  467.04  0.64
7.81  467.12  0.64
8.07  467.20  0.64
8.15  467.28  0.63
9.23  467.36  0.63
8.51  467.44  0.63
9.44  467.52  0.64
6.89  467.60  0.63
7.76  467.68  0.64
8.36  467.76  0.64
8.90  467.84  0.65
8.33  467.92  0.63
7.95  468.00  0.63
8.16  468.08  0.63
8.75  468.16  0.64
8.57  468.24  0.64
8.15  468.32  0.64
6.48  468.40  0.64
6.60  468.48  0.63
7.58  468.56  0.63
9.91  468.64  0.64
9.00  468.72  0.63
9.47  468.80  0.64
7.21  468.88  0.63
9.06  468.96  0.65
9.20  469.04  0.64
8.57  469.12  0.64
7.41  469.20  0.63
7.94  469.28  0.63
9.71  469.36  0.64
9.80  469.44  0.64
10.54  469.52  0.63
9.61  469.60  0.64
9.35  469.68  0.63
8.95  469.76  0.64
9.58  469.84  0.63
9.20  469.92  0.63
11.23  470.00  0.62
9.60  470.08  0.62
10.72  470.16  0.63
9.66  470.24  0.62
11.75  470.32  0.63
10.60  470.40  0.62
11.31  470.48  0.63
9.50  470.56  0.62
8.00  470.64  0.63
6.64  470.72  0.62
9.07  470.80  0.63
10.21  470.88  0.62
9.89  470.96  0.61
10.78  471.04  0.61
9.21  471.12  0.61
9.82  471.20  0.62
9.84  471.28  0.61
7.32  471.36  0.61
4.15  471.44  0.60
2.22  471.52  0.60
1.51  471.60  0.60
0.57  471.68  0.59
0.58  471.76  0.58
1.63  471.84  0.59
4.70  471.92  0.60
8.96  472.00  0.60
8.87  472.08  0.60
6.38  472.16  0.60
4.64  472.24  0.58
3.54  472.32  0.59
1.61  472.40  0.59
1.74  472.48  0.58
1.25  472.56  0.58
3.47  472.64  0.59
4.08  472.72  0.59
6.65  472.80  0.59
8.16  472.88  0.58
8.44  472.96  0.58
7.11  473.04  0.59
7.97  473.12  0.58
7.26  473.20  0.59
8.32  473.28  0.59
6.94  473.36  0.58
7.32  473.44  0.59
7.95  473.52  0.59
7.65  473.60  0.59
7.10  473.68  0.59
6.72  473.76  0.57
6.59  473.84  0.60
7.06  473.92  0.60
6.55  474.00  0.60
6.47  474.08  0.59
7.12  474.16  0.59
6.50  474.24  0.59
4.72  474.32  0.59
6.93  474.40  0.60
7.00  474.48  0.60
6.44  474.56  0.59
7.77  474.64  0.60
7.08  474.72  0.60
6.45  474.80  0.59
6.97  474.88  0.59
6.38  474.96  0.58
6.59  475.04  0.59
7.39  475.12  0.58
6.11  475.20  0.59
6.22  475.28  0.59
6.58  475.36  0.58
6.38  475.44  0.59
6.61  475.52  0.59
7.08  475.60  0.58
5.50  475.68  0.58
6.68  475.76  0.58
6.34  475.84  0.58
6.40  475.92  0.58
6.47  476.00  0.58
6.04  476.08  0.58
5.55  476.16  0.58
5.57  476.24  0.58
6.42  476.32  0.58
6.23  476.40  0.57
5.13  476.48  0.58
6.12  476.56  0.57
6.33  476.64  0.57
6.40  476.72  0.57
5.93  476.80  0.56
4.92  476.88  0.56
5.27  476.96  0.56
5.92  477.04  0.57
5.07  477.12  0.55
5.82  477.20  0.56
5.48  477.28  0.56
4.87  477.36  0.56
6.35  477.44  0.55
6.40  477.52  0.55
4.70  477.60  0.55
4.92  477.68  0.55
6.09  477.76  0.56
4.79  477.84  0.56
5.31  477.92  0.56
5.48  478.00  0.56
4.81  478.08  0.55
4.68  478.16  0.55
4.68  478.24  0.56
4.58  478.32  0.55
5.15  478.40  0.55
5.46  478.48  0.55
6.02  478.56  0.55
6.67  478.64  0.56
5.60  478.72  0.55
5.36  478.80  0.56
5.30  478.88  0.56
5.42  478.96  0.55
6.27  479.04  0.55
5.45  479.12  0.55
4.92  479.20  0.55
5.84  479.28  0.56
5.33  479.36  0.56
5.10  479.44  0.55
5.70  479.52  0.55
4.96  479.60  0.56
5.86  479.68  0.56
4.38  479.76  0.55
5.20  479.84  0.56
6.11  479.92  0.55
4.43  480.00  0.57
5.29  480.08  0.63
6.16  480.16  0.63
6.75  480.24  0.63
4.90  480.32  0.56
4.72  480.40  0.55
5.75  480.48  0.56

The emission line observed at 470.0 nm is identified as C IV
